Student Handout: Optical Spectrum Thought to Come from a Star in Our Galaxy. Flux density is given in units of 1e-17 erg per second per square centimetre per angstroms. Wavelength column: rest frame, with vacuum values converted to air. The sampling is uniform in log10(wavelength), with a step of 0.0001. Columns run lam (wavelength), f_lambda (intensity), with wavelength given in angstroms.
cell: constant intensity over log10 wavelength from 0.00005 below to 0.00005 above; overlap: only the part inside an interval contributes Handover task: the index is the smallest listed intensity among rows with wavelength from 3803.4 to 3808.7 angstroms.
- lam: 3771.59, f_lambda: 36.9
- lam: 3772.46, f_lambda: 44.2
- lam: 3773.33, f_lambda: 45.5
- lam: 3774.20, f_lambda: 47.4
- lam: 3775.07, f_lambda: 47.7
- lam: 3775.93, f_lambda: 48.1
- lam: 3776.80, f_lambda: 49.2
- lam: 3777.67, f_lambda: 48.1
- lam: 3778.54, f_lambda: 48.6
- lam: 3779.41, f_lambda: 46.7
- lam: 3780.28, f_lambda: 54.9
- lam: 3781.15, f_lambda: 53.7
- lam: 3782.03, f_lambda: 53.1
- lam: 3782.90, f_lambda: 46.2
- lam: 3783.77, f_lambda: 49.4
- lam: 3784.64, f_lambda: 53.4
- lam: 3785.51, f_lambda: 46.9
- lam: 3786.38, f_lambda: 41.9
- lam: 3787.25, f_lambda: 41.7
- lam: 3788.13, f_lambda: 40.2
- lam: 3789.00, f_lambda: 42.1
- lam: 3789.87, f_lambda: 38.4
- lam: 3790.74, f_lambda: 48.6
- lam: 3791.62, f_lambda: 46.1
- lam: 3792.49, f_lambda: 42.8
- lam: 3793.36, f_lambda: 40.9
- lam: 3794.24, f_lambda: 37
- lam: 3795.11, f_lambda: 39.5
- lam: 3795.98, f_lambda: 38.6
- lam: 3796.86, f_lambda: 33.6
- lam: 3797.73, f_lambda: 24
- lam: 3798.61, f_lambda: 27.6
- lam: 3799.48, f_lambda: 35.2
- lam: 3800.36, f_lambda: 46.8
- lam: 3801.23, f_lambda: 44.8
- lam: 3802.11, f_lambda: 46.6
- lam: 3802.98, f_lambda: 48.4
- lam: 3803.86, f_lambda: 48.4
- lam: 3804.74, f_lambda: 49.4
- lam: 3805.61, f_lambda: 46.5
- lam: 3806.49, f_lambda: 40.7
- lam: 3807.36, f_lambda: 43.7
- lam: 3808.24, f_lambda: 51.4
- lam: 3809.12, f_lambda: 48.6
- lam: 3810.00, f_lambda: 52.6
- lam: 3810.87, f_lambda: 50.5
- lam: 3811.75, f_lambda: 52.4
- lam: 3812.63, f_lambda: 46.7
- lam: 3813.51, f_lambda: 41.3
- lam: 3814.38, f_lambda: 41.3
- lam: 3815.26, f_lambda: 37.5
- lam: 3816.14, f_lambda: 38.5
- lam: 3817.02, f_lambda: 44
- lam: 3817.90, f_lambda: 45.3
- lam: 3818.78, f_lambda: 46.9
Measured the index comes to 40.7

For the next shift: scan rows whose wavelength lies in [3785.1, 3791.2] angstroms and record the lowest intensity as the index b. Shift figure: 38.4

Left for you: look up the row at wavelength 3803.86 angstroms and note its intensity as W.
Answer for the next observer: 48.4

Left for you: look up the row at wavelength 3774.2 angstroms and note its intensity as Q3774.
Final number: 47.4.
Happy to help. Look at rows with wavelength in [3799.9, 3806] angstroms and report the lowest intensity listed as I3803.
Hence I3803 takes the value 44.8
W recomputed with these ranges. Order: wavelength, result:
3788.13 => 40.2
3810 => 52.6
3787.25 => 41.7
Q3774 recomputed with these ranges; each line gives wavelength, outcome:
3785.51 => 46.9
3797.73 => 24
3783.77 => 49.4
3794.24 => 37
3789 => 42.1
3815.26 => 37.5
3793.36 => 40.9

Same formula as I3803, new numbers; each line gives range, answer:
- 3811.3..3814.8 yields 41.3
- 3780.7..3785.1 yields 46.2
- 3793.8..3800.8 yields 24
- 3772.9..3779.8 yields 45.5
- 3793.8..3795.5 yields 37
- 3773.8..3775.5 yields 47.4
